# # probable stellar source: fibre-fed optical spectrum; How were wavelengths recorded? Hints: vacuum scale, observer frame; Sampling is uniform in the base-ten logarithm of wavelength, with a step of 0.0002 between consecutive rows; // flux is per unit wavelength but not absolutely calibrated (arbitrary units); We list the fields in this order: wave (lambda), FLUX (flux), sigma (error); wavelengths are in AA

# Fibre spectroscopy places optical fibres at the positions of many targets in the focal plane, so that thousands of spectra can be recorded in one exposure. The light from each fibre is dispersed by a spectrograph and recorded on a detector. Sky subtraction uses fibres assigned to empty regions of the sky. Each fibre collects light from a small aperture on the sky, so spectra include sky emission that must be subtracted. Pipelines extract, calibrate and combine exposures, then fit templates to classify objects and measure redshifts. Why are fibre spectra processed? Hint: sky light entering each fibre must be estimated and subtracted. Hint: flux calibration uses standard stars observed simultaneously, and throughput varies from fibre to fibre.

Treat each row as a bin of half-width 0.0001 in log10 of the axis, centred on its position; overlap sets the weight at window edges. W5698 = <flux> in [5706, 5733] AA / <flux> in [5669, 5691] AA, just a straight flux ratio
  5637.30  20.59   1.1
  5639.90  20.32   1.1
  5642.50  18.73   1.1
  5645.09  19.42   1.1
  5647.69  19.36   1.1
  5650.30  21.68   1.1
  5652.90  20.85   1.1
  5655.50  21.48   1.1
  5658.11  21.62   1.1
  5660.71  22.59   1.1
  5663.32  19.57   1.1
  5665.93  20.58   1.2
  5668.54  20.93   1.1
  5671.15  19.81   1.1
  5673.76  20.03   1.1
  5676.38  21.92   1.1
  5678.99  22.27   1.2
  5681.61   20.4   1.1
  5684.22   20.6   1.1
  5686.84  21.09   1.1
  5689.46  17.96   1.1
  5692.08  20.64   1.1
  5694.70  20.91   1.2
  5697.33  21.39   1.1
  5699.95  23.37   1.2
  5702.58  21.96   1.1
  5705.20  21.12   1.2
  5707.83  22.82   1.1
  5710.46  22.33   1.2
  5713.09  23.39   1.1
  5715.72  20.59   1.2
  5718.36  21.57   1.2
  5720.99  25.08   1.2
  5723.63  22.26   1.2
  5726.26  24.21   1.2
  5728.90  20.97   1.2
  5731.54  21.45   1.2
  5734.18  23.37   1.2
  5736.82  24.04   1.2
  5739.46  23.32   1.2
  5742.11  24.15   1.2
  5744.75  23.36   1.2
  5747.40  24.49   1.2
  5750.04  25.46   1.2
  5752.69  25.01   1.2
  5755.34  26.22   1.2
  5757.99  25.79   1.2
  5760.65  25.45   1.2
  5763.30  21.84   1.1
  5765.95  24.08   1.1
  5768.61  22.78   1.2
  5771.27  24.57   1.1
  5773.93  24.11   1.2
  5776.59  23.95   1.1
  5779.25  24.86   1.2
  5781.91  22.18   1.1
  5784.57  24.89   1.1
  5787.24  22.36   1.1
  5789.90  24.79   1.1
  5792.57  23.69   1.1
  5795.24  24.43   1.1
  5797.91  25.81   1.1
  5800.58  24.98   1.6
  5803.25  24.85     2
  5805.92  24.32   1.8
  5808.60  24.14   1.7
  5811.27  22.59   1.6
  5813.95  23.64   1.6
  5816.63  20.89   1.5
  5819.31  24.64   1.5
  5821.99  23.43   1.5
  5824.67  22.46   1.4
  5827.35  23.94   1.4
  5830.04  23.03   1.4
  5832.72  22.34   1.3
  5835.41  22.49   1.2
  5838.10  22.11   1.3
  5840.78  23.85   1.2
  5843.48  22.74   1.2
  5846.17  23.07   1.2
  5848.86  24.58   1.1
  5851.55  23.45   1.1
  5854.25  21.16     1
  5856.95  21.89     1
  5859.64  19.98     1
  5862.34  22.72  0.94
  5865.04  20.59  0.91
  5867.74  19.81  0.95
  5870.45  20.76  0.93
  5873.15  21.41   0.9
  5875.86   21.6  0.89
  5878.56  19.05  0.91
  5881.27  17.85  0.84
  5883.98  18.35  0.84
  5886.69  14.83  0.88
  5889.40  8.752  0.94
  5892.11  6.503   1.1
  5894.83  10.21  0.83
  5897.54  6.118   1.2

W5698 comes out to 1.1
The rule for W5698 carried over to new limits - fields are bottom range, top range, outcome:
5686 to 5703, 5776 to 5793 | 1.13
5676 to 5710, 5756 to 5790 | 1.13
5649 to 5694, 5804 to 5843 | 1.11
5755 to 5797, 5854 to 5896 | 0.74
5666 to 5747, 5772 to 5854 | 1.08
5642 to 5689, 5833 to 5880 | 1.05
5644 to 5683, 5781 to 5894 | 1.04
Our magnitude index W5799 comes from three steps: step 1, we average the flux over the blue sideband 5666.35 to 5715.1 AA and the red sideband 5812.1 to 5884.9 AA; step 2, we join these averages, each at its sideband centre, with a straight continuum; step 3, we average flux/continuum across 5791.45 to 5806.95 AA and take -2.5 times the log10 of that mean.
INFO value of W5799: -0.14 mag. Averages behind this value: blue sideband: 21.3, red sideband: 21.9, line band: 24.7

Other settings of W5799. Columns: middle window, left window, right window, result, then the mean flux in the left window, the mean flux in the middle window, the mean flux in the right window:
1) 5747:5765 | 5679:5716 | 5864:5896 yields -0.246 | 21.4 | 24.9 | 16.6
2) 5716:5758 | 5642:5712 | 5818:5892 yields -0.132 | 21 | 23.7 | 20.9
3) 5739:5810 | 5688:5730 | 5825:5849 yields -0.085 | 21.9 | 24.3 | 23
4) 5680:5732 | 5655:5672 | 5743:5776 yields 0.038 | 20.9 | 21.7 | 24.4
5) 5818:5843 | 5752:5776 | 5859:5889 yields -0.087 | 24.4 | 23.1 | 19.4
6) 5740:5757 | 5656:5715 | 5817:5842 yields -0.125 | 21.2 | 24.7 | 23.1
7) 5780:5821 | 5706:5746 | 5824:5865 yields -0.056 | 22.8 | 23.9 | 22.6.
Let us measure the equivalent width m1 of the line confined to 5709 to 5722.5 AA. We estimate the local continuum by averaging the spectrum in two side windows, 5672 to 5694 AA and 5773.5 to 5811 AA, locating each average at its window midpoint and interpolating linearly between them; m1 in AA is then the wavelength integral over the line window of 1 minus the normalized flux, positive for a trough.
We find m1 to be -0.6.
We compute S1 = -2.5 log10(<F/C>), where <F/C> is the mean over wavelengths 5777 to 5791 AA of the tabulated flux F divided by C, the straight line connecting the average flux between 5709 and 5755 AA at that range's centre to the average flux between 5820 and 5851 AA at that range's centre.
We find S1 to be -0.03 mag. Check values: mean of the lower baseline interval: 23.3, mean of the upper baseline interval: 23.1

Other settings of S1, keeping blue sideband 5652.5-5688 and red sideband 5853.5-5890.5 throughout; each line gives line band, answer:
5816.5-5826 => -0.17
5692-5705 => -0.05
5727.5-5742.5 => -0.12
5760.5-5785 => -0.18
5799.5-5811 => -0.23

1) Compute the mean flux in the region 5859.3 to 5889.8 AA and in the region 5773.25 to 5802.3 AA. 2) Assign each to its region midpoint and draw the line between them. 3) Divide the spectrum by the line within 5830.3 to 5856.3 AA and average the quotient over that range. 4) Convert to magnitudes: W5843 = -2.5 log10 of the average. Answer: -0.10 mag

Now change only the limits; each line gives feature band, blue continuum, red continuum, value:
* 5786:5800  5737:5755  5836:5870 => -0.04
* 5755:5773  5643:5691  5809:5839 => -0.10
